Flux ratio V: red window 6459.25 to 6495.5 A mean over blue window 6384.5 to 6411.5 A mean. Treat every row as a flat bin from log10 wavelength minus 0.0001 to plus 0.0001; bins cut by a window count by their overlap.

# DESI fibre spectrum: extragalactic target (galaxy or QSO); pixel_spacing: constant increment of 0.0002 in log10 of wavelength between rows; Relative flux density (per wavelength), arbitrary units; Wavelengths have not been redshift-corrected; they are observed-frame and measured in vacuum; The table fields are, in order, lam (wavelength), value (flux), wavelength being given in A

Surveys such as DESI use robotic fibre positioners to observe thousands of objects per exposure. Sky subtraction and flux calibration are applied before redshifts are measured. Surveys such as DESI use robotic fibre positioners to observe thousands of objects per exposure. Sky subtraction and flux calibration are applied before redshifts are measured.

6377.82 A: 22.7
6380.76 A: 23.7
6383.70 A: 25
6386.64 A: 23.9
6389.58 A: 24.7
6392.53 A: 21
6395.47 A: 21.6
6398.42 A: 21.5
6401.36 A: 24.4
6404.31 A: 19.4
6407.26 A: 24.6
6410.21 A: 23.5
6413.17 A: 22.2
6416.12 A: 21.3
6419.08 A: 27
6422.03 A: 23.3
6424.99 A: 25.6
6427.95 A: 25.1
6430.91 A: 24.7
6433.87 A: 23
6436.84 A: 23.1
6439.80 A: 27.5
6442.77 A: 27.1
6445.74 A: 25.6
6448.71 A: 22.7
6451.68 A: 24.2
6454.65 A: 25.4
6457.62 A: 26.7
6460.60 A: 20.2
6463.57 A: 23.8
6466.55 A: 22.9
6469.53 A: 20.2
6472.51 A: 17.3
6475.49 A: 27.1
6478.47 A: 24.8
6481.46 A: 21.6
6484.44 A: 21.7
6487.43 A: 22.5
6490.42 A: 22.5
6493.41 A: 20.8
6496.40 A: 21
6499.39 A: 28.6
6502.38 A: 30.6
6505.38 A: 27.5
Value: 0.97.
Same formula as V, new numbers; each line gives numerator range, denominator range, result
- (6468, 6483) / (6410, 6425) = 0.94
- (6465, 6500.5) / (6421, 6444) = 0.90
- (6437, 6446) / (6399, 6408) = 1.17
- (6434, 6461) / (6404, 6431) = 1.04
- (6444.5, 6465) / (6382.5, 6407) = 1.06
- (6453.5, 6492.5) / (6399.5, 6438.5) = 0.96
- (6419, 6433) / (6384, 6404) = 1.09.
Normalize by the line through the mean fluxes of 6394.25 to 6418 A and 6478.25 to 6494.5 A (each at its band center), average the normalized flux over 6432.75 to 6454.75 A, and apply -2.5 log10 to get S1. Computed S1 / -0.12 mag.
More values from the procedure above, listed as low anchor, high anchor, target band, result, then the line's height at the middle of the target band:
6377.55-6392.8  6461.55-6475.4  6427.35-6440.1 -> -0.09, 22.5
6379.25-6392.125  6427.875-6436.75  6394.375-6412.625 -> 0.07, 24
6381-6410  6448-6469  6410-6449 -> -0.05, 23.3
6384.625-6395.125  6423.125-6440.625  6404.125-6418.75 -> 0.05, 23.9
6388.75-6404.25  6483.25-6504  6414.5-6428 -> -0.08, 22.7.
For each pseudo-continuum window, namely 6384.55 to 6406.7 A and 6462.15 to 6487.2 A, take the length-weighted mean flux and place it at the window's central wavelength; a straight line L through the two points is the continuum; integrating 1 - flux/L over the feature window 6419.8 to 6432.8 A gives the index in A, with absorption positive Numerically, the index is -1.3 A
